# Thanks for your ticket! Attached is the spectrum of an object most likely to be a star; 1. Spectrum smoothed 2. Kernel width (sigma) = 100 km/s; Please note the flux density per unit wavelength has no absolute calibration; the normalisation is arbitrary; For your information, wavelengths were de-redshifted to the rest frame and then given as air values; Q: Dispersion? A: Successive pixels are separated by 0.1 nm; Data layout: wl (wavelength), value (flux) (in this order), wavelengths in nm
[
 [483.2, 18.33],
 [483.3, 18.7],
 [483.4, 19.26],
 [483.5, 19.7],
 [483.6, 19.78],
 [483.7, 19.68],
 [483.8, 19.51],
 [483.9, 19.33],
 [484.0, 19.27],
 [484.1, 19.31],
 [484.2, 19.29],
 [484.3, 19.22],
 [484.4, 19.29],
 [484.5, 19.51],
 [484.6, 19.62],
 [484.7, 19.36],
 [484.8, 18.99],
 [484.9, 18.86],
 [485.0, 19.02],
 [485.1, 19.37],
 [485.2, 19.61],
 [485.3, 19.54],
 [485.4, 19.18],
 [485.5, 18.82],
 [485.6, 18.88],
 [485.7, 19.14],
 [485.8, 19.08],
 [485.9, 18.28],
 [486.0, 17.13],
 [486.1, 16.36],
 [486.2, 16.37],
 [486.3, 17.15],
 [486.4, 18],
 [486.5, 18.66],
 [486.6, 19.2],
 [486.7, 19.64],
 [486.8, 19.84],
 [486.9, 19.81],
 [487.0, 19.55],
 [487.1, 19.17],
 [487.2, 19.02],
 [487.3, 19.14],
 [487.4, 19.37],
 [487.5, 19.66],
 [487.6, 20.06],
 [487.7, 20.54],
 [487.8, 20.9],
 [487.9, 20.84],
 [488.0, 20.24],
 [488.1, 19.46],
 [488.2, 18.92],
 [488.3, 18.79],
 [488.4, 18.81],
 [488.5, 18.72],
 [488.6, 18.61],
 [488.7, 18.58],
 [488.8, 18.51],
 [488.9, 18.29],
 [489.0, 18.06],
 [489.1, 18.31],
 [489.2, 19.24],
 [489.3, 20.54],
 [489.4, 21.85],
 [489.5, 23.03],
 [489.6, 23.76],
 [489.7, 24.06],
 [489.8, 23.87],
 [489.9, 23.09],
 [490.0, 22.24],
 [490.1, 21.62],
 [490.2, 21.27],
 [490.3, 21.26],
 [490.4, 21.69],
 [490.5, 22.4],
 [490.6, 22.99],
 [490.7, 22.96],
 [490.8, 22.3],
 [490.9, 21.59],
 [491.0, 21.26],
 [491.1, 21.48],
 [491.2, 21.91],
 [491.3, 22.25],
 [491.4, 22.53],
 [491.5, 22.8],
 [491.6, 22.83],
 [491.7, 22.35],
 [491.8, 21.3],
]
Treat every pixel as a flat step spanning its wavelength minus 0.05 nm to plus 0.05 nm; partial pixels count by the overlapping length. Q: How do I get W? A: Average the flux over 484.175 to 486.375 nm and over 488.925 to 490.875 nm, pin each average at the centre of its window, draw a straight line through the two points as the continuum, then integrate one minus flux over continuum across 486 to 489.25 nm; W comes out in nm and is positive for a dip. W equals 0.207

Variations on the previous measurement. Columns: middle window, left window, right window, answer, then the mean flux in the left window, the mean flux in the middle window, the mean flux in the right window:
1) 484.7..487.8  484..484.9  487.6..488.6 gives 0.08 nm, 19.3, 19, 19.7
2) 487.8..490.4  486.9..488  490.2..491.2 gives 0.05 nm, 19.8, 20.5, 22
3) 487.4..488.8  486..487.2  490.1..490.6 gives 0.02 nm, 18.5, 19.5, 21.8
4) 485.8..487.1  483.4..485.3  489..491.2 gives 0.12 nm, 19.4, 18.4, 21.9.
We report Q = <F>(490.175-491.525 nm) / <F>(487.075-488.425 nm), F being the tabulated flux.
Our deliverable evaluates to 1.12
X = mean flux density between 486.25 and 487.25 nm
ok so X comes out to 19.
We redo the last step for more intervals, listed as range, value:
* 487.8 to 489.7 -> 19.8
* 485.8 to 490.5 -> 19.8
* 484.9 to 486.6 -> 18.4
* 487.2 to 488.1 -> 20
